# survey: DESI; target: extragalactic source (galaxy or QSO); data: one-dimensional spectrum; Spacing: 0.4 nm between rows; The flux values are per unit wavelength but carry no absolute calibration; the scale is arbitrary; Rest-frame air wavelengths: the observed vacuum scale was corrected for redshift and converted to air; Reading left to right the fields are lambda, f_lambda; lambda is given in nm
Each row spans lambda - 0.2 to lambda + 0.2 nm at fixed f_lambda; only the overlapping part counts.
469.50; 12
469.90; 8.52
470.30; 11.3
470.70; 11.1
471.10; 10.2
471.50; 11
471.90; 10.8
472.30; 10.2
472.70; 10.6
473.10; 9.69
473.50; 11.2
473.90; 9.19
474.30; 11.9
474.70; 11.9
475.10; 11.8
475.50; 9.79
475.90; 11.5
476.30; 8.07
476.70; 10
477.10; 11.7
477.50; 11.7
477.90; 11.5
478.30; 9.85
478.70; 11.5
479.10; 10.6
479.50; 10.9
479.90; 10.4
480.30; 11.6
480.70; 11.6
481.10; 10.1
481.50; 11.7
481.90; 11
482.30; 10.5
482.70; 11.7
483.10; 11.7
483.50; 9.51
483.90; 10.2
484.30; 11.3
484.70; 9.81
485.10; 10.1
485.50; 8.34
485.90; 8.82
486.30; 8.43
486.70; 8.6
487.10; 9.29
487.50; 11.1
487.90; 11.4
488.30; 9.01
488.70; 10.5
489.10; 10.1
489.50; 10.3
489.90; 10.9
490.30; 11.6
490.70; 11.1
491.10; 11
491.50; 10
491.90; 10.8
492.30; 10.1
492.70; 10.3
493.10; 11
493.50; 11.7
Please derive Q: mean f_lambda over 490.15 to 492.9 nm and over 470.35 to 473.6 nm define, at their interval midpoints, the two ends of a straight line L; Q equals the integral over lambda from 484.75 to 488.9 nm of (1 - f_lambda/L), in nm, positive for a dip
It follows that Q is 0.427 nm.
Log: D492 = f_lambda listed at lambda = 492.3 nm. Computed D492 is 10.1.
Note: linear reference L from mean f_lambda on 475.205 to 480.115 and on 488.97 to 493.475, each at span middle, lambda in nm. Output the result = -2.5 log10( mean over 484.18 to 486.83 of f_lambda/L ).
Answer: 0.15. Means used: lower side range 10.7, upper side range 10.7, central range 9.3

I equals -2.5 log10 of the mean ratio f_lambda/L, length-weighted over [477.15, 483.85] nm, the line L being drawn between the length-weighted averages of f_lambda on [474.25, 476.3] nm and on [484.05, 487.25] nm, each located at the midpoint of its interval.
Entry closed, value -0.08 mag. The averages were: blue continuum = 11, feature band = 11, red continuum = 9.35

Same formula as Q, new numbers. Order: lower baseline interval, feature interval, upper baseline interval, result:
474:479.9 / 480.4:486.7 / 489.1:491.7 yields 0.307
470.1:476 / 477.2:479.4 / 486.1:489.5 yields -0.126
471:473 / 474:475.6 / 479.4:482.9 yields -0.092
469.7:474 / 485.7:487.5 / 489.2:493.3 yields 0.267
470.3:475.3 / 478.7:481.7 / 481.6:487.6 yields -0.201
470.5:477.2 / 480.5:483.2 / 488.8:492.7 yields -0.139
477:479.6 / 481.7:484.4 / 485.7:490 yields -0.093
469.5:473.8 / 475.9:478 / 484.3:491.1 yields -0.059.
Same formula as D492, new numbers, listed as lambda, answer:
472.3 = 10.2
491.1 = 11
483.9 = 10.2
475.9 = 11.5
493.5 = 11.7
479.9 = 10.4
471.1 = 10.2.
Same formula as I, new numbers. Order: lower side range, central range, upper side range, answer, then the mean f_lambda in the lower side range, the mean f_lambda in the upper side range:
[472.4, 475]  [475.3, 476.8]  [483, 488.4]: 0.08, 10.8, 9.81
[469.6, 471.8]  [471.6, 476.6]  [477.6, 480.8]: 0.02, 10.5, 11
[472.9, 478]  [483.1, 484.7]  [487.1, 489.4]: 0.00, 10.8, 10.3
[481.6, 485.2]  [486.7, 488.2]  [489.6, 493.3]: 0.05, 10.7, 10.7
